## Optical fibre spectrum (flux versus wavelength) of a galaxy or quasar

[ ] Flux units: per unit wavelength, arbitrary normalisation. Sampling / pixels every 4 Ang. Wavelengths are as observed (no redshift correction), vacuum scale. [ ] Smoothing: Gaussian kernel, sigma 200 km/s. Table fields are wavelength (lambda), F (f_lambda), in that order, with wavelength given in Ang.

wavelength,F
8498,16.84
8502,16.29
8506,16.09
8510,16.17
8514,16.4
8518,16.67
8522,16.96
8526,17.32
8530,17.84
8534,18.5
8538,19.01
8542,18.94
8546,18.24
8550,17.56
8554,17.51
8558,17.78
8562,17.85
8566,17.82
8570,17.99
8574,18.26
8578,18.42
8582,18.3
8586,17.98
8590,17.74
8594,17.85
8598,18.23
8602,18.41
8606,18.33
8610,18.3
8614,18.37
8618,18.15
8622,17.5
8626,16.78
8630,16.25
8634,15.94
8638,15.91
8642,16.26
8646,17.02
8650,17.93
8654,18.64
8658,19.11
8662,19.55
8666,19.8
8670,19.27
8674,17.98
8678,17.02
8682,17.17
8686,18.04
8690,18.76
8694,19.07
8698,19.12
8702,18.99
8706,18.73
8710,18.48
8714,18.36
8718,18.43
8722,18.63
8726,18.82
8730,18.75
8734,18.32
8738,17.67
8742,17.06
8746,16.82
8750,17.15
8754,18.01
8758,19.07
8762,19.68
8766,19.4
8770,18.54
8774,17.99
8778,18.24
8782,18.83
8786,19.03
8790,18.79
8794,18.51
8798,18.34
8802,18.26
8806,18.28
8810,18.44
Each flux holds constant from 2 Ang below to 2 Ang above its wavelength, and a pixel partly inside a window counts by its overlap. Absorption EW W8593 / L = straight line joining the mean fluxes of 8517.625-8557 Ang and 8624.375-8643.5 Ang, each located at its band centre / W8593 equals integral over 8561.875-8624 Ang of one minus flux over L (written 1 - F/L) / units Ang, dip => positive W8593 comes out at -4.31 Ang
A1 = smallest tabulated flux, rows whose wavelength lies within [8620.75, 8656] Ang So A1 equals 15.91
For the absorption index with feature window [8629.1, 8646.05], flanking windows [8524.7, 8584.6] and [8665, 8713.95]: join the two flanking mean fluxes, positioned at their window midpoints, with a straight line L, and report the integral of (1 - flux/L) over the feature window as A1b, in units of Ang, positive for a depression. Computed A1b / 2.0 Ang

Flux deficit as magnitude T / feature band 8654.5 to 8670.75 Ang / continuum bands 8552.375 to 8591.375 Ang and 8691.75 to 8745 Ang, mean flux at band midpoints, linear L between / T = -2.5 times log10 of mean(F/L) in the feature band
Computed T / -0.06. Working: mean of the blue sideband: 18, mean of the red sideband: 18.5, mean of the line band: 19.4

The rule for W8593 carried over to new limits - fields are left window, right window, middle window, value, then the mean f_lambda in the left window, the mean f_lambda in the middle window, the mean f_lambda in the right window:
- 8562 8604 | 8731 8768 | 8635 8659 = 1.0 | 18.1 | 17.3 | 18.1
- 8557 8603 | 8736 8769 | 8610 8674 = 1.0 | 18.1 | 17.8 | 18.1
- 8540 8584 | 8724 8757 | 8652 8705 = -2.1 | 18.1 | 18.7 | 17.9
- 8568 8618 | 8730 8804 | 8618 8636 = 1.4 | 18.2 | 16.8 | 18.3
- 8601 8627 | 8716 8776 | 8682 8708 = -0.7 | 18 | 18.7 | 18.3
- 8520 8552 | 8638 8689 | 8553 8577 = 0.2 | 18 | 17.9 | 18.1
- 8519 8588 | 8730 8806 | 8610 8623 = 0.0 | 18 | 18.1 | 18.3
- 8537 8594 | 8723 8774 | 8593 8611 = -0.1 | 18.1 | 18.2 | 18.3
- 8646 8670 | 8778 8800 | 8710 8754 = 1.7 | 18.9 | 18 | 18.7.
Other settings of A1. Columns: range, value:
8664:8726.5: 17.02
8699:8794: 16.82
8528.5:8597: 17.51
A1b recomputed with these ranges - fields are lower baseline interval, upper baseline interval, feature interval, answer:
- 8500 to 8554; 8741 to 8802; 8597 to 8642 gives 0.9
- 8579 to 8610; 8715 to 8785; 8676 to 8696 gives 0.3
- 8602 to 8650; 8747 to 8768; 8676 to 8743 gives -0.9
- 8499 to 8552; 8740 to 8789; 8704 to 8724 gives -0.4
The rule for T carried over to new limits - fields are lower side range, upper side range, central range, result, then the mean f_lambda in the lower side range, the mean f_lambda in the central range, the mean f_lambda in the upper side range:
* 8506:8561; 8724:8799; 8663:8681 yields -0.03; 17.6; 18.5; 18.4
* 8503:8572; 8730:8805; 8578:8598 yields -0.02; 17.5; 18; 18.3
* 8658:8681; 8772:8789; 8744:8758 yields 0.06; 18.7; 17.6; 18.5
